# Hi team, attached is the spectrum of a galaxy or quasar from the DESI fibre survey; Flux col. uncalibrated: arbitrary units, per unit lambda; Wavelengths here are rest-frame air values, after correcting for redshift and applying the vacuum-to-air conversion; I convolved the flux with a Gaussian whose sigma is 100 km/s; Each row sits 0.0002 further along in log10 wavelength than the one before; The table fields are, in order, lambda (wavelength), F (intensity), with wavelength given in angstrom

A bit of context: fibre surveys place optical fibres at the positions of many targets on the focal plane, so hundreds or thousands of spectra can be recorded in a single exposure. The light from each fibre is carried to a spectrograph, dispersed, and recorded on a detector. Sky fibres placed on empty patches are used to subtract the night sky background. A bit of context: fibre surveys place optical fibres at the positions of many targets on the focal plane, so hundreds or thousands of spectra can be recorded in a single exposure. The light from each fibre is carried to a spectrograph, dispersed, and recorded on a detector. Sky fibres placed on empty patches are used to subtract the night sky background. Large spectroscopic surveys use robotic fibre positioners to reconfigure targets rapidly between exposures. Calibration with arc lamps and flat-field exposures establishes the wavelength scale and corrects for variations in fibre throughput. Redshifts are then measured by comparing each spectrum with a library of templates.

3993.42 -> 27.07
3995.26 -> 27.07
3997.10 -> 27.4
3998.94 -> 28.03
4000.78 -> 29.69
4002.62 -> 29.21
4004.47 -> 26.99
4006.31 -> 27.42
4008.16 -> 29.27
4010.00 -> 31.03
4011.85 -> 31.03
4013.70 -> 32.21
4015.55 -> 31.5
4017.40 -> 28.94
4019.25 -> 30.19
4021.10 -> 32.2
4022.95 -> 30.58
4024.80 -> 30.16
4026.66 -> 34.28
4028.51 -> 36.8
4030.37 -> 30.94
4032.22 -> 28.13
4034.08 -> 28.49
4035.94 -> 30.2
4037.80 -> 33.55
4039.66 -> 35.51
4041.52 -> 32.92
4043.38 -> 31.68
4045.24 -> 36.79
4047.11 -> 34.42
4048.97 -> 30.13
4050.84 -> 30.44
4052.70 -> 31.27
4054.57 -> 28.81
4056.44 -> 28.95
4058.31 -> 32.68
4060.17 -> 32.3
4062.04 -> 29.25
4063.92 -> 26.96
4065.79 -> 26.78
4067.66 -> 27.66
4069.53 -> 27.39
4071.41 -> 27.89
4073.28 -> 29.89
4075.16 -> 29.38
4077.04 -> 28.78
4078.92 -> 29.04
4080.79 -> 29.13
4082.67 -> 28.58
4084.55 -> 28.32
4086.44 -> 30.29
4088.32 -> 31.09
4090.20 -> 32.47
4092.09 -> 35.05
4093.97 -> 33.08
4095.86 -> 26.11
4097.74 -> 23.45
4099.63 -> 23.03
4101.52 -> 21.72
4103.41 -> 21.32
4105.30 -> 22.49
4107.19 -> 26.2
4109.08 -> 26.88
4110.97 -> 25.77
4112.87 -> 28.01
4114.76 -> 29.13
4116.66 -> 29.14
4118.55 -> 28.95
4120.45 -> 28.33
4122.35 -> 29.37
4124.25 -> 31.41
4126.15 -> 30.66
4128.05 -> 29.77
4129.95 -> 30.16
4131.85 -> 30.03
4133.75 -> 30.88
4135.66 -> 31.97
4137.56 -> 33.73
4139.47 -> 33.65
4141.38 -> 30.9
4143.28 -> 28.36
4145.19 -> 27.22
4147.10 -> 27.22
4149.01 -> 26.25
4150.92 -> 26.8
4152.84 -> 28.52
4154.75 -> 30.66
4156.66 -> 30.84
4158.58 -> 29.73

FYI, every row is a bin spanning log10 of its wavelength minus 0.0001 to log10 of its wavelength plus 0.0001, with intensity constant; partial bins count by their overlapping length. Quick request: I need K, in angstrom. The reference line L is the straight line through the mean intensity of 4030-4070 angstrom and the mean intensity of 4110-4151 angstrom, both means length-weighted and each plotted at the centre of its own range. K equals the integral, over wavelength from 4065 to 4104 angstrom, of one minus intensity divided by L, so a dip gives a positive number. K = 2.6 angstrom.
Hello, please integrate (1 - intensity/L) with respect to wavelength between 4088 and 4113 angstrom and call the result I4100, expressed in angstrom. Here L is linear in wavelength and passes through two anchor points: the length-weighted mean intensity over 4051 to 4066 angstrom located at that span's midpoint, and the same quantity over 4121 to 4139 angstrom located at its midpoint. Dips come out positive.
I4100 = 3.02 angstrom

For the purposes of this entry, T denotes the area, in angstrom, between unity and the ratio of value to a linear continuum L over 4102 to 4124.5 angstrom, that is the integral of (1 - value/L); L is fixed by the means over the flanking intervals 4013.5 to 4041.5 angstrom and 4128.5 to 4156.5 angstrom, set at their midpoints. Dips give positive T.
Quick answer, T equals 2.4 angstrom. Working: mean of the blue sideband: 31.6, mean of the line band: 27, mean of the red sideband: 29.8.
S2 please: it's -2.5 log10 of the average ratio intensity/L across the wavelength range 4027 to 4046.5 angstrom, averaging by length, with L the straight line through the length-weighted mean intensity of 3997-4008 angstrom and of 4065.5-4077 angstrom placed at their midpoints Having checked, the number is -0.15 mag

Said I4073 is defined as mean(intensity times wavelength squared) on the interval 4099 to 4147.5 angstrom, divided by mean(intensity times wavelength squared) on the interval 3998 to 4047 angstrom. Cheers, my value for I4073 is 1.0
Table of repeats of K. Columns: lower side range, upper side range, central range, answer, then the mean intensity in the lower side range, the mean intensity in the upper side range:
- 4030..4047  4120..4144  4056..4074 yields 1.60 angstrom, 32.2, 30.8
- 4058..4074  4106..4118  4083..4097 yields -1.28 angstrom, 28.8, 27.5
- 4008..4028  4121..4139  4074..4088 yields 0.84 angstrom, 31.2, 30.9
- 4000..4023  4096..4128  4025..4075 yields -3.71 angstrom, 30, 26.7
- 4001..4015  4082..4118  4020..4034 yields -1.17 angstrom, 29.6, 27.5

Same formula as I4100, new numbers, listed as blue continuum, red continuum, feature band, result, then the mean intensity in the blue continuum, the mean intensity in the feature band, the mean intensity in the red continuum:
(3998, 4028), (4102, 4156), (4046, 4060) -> -0.65 angstrom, 30.3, 31.1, 28.7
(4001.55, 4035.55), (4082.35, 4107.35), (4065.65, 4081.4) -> -0.15 angstrom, 30.5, 28.5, 27.4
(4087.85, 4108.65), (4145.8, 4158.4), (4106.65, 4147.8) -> -2.68 angstrom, 26.8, 29.5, 28.4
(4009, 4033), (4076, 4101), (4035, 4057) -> -1.15 angstrom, 31.4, 32.1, 29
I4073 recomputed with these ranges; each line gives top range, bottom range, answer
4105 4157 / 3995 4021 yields 1.05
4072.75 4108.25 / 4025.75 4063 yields 0.89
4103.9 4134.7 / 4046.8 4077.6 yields 0.99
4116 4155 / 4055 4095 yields 1.03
